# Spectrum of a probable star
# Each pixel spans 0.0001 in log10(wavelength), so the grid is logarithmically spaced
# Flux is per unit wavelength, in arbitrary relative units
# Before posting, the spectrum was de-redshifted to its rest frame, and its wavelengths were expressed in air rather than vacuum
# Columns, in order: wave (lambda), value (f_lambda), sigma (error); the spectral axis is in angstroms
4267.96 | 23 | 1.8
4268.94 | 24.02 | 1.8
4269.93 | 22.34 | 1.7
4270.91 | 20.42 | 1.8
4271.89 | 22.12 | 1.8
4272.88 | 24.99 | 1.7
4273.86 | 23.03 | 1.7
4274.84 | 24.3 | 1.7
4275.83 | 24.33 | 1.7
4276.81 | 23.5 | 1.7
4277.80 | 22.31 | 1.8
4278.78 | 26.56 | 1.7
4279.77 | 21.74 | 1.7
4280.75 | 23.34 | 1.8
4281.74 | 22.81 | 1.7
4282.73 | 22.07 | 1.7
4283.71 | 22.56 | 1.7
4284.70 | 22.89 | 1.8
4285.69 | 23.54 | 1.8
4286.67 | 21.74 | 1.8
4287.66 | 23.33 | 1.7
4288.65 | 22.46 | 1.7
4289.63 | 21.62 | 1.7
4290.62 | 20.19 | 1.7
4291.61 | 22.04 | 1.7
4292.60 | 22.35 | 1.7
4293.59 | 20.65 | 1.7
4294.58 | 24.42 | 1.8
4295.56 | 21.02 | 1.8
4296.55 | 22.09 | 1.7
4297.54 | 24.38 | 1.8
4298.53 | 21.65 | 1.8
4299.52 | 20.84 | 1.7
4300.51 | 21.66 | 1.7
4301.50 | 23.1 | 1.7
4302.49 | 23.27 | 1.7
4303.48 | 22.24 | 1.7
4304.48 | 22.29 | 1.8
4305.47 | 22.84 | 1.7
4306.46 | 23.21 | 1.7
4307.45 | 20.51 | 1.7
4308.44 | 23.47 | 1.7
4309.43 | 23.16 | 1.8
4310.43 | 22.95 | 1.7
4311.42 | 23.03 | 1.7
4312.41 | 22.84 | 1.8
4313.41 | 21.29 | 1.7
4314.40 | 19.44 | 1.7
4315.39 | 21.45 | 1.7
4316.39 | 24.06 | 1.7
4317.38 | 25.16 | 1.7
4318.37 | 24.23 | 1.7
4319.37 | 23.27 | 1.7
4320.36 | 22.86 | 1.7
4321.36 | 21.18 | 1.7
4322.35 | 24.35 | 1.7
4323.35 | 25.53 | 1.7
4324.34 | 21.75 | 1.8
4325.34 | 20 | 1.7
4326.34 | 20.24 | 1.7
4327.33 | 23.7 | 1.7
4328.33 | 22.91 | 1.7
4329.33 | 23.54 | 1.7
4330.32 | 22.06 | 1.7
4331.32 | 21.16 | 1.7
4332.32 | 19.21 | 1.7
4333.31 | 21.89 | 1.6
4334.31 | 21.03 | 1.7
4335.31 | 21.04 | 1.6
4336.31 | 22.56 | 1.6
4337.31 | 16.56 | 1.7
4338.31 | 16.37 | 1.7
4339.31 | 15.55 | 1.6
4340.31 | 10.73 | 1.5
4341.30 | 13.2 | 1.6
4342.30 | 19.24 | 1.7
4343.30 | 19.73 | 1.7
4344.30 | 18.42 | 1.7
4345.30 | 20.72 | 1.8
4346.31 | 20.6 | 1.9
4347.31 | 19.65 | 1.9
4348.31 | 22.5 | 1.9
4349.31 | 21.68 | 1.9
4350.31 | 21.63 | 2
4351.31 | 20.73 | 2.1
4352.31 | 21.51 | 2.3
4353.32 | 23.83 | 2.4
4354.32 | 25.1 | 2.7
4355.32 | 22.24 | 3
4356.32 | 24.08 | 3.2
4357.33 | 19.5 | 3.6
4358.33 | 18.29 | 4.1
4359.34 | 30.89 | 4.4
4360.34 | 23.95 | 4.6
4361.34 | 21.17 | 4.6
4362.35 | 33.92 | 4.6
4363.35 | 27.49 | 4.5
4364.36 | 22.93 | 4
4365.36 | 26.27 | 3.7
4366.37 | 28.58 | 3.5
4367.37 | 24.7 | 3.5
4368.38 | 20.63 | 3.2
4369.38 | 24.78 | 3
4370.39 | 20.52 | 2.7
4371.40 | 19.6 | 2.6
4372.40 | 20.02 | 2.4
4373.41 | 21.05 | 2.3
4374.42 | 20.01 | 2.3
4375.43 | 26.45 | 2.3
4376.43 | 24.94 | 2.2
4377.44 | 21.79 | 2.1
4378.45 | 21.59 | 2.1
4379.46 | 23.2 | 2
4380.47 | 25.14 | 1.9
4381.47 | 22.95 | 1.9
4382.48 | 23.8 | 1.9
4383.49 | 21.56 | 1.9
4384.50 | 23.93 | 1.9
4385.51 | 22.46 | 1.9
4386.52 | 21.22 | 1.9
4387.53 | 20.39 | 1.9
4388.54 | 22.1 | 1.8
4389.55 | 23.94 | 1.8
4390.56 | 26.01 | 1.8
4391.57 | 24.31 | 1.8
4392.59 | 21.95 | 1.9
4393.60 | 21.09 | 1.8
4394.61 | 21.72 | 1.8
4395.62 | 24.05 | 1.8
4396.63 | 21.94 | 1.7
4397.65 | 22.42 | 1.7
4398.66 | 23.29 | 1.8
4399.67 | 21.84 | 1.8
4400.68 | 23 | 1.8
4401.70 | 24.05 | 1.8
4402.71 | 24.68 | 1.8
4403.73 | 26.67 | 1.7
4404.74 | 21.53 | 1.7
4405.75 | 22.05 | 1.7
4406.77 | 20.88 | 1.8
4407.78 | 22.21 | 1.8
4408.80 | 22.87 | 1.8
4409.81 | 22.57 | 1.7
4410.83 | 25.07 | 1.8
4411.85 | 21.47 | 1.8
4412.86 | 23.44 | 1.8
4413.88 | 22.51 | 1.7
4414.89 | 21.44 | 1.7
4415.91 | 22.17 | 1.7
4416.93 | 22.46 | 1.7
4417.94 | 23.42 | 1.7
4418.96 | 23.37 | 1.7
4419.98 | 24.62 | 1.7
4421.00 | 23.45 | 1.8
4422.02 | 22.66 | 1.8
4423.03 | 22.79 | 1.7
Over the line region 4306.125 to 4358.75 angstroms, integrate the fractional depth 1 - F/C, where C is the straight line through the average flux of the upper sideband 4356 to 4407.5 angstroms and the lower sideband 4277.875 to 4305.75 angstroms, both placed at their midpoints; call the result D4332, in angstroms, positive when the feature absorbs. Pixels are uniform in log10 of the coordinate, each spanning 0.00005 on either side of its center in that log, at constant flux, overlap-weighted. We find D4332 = 3.7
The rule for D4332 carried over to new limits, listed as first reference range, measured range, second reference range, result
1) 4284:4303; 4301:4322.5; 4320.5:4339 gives -0.9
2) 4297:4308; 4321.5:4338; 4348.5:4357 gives 0.6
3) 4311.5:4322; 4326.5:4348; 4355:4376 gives 3.3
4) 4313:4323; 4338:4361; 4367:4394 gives 2.2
